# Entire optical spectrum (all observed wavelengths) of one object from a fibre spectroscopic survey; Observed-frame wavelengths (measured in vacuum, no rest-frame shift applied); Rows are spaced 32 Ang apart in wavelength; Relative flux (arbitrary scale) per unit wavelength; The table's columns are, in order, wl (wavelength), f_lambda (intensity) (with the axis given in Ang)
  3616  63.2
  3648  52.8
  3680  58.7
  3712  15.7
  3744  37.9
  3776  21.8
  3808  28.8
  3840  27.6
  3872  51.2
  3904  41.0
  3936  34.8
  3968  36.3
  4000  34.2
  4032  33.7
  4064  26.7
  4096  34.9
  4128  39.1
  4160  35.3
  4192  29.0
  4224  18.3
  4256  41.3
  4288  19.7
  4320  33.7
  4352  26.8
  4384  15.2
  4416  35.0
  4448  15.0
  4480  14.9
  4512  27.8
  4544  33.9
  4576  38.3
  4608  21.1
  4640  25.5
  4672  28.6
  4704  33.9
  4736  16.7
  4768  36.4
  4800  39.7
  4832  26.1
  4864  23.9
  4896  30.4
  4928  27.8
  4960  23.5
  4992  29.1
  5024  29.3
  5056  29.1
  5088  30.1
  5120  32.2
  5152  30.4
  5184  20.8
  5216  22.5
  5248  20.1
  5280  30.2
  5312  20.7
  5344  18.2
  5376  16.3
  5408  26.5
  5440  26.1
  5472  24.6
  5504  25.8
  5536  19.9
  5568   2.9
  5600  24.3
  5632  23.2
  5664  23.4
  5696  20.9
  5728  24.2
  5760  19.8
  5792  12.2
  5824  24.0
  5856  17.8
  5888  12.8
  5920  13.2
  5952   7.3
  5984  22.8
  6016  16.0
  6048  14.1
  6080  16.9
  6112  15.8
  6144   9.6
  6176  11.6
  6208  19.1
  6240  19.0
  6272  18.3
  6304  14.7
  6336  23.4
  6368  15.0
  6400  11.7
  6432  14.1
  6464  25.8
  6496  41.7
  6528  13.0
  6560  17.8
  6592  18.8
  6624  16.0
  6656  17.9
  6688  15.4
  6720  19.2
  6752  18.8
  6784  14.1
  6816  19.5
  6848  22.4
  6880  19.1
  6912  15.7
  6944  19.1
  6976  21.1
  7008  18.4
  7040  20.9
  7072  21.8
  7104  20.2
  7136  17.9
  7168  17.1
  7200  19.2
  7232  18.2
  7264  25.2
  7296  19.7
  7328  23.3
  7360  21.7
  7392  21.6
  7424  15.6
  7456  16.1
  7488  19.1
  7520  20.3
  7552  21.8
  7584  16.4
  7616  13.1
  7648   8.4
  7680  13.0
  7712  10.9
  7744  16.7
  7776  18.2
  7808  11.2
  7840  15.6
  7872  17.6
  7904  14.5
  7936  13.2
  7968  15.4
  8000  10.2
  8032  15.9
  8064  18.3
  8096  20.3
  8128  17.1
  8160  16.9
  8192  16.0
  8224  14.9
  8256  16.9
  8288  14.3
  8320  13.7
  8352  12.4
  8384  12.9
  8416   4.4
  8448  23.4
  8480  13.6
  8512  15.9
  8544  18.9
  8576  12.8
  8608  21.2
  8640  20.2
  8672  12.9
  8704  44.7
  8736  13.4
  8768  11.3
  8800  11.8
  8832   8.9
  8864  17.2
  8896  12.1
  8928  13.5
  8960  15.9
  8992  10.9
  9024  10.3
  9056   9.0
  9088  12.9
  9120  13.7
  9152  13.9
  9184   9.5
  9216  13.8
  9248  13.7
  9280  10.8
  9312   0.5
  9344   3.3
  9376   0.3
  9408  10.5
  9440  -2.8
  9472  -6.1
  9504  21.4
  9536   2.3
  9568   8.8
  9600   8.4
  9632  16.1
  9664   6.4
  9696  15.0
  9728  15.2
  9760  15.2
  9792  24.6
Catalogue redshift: 0.74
